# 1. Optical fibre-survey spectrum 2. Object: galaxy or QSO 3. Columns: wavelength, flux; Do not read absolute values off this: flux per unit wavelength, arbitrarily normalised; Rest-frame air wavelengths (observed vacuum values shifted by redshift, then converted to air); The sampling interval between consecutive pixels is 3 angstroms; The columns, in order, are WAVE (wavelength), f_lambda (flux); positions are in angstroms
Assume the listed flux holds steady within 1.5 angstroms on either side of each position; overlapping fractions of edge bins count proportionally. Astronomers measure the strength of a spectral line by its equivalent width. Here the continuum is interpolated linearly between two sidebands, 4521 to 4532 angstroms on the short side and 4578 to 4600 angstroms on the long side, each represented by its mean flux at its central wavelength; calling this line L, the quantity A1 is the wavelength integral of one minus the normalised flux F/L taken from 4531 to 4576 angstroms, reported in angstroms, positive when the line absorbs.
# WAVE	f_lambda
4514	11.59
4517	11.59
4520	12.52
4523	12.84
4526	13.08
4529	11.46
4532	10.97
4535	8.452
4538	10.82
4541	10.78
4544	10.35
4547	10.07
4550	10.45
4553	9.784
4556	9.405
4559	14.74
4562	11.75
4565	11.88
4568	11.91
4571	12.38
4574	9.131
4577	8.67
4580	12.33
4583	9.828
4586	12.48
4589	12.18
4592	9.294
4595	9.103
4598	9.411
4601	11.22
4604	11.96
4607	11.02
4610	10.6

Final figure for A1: 2.7 angstroms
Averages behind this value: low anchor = 12.3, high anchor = 10.6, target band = 10.8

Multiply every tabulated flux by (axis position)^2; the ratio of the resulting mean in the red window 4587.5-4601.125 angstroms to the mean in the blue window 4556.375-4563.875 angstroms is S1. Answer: 0.82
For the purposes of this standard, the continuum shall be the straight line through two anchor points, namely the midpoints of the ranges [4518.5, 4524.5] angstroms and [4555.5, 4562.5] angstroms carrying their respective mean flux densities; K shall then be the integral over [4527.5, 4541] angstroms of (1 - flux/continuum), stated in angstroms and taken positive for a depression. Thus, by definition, 2.3 angstroms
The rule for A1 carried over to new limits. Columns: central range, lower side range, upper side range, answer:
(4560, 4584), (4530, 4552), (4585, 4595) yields -0.9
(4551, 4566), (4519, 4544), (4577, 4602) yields -0.7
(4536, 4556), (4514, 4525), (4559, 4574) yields 3.0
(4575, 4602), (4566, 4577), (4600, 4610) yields 1.5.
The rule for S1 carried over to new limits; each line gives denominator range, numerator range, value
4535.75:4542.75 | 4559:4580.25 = 1.09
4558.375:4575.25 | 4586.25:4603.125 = 0.89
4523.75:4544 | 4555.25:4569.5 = 1.12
